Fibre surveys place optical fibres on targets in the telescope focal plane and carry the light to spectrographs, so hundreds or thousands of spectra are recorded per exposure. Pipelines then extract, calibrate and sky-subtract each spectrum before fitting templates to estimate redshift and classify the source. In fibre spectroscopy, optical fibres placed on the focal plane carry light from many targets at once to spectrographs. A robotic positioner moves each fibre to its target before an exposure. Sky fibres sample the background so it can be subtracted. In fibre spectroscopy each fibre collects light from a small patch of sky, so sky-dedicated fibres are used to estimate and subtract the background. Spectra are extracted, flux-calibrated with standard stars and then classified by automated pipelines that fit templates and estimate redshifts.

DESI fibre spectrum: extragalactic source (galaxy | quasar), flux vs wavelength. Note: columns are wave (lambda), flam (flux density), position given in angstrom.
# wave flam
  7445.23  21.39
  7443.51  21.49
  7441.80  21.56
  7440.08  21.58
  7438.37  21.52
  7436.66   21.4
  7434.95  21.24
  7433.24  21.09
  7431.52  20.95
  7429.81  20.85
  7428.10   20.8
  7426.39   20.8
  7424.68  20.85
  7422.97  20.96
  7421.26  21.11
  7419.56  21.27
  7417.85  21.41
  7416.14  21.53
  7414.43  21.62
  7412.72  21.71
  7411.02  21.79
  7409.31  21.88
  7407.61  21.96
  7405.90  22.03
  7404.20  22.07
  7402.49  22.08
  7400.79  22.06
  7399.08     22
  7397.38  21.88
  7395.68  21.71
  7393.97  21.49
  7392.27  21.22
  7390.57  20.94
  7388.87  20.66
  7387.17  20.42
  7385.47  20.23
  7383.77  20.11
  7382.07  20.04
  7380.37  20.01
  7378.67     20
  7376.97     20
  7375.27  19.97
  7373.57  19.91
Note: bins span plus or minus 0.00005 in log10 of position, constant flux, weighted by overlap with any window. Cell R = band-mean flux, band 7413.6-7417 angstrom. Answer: 21.5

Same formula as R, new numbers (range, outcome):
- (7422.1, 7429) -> 20.8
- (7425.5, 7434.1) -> 20.9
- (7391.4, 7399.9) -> 21.7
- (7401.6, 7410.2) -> 22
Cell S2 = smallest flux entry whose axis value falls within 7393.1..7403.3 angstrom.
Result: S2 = 21.49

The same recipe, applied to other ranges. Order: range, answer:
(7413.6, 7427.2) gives 20.8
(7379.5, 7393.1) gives 20.01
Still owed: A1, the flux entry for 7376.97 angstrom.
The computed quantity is 20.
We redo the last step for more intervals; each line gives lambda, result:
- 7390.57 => 20.94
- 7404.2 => 22.07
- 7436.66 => 21.4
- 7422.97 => 20.96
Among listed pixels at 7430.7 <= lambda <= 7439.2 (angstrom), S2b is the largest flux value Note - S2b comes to 21.52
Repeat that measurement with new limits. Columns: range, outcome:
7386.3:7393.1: 21.22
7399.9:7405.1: 22.08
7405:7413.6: 22.03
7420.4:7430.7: 21.11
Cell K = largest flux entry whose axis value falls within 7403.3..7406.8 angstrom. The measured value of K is 22.07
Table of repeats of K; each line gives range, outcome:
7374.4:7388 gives 20.42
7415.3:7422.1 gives 21.53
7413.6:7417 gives 21.62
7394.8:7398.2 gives 21.88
